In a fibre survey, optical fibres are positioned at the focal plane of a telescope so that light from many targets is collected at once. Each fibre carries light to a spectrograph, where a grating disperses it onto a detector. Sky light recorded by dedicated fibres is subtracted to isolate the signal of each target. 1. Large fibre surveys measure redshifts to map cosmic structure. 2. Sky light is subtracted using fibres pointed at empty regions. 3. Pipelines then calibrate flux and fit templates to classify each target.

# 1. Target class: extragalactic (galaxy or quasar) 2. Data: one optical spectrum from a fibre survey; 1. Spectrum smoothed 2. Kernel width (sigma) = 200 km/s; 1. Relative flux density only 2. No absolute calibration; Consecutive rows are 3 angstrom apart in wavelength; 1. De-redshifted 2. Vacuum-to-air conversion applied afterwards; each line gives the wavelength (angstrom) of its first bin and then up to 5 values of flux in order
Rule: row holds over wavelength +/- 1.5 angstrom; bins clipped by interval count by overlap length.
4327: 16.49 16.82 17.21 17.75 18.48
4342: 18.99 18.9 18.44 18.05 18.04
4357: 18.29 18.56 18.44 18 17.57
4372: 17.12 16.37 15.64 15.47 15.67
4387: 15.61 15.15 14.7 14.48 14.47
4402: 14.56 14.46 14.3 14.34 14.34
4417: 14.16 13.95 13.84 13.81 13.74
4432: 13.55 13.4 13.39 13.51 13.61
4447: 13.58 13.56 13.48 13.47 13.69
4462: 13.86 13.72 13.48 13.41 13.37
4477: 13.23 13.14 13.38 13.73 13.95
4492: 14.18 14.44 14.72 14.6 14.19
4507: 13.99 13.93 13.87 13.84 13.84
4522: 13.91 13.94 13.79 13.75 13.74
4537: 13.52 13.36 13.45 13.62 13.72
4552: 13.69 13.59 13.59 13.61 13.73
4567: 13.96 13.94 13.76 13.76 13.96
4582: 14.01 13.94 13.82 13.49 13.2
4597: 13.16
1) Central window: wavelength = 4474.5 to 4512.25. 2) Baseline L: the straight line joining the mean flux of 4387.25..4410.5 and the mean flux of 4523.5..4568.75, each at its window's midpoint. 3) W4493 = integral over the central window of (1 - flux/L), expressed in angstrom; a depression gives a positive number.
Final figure 0.2 angstrom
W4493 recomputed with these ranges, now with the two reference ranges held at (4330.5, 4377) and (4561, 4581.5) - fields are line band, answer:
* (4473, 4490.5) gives 2.33 angstrom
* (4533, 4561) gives 1.40 angstrom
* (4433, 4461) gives 4.61 angstrom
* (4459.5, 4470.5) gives 1.52 angstrom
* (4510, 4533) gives 1.45 angstrom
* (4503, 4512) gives 0.62 angstrom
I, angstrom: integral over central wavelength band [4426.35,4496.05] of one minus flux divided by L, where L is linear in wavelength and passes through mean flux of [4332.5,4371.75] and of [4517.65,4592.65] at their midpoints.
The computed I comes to 9.7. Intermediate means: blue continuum 18.2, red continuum 13.7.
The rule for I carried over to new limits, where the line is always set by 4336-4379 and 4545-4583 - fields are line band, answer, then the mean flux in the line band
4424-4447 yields 3.9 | 13.6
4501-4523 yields 1.2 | 14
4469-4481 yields 1.7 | 13.3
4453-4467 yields 2.0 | 13.7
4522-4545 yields 1.1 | 13.7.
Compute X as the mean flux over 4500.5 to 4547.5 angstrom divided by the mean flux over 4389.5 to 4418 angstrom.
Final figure 1.0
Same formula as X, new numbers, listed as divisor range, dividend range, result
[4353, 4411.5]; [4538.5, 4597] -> 0.85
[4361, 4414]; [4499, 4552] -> 0.88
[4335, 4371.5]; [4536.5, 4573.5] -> 0.75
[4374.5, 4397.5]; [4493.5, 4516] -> 0.93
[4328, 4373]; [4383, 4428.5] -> 0.80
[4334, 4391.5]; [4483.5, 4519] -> 0.81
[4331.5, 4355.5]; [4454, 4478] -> 0.74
